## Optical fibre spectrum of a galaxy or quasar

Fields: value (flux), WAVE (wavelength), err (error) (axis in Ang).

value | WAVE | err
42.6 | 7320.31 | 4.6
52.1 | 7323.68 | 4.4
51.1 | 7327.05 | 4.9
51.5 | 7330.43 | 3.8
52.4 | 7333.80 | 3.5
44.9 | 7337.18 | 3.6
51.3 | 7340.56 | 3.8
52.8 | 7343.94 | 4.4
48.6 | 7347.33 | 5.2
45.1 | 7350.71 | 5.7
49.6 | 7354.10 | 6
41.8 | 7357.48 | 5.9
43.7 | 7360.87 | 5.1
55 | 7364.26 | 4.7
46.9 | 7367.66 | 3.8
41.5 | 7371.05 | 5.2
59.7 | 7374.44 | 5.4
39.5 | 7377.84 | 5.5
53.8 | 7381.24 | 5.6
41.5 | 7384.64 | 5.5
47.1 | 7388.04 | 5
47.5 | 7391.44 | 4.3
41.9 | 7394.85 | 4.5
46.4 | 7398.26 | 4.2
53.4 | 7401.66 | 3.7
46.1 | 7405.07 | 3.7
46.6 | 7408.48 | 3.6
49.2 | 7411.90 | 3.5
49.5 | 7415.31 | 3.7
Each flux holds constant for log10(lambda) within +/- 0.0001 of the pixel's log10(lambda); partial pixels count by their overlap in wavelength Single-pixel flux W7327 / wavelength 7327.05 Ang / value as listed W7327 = 51.1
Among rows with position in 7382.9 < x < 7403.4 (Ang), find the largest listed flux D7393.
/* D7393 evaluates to 53.4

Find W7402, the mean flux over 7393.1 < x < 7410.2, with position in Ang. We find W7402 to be 46.9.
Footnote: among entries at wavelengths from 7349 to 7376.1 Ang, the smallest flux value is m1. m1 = 41.5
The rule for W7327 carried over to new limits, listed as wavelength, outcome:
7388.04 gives 47.1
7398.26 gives 46.4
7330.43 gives 51.5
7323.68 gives 52.1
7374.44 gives 59.7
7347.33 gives 48.6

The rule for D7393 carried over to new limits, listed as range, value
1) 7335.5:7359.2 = 52.8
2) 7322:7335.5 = 52.4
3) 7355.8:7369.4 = 55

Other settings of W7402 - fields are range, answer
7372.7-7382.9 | 50.9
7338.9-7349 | 50.9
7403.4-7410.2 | 46.3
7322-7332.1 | 51.6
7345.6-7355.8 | 47.8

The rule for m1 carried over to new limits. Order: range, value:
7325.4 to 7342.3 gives 44.9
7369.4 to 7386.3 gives 39.5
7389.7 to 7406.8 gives 41.9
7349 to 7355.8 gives 45.1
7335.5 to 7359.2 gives 41.8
